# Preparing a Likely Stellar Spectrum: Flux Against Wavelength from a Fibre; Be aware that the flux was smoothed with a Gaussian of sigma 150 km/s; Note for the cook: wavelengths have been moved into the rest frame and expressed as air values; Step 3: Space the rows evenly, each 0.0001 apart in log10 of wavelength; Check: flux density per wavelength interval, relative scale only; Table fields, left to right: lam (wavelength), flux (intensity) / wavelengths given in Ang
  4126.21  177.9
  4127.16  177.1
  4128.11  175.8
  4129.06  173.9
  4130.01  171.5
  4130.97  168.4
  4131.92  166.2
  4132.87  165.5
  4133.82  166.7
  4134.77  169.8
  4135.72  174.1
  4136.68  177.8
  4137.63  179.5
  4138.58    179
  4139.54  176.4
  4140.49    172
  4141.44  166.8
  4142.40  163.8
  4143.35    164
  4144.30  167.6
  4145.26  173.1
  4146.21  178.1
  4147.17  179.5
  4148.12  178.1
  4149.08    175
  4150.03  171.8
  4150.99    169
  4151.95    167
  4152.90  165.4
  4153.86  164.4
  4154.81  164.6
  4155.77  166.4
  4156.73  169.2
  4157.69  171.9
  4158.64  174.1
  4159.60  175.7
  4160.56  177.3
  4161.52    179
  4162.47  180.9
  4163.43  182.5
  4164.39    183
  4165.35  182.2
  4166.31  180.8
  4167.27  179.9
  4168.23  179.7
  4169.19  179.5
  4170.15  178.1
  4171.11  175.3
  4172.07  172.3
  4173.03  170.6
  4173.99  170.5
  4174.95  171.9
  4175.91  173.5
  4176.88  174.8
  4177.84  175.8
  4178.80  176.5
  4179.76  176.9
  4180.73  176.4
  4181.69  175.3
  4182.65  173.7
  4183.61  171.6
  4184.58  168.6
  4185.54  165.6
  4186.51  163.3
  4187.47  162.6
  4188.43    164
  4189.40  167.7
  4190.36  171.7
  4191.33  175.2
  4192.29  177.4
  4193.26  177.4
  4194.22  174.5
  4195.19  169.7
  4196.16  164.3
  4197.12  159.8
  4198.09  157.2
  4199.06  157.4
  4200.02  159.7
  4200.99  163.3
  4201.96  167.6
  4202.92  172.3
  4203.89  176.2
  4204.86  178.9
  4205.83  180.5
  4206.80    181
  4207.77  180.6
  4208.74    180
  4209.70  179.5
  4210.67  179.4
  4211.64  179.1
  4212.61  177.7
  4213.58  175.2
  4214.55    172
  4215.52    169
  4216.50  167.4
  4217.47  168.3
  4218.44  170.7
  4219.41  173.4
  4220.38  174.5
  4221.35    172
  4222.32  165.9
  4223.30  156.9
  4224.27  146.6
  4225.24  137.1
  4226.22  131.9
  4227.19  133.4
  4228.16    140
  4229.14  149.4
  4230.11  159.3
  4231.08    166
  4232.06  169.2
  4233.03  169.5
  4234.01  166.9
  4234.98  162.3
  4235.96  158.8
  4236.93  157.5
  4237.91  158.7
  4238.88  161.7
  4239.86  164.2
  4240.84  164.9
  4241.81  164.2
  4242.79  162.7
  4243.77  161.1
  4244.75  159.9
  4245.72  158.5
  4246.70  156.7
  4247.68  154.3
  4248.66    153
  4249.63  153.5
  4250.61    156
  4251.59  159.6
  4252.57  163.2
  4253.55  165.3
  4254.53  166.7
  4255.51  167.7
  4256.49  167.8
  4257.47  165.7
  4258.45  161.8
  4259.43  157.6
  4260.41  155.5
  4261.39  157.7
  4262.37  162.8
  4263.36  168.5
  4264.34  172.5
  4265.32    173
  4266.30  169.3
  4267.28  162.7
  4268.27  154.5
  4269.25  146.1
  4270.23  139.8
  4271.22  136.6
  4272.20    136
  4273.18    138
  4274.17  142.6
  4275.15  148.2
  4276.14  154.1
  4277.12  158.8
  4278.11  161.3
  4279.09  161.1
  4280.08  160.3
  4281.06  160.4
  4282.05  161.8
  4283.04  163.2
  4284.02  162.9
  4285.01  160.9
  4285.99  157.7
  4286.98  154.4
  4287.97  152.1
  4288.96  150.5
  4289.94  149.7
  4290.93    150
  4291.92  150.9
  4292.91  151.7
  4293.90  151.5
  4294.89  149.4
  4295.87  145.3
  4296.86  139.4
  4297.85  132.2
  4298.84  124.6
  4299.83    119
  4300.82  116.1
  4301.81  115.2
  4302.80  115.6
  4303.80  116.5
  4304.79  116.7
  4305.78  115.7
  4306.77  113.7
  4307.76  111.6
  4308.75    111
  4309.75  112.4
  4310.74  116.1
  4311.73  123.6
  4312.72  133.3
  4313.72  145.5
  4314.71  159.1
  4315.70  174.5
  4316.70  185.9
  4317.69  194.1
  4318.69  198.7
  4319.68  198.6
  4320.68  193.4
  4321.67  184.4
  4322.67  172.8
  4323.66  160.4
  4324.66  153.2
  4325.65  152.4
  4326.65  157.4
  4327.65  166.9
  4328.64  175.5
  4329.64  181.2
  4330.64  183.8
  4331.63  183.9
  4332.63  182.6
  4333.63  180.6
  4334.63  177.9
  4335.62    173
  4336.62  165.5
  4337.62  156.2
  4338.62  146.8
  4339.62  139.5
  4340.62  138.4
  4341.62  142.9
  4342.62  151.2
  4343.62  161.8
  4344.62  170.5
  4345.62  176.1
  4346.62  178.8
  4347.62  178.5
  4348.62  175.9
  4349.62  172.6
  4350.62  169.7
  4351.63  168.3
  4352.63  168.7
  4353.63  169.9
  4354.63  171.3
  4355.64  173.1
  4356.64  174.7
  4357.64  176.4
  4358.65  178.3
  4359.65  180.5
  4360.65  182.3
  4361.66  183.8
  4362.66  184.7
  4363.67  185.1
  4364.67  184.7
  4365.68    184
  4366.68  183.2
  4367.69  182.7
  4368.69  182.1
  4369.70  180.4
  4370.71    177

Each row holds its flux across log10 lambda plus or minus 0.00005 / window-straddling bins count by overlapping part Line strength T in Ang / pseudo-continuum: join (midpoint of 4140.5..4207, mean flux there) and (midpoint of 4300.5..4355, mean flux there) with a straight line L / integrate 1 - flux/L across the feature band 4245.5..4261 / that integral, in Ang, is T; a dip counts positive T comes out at 0.4 Ang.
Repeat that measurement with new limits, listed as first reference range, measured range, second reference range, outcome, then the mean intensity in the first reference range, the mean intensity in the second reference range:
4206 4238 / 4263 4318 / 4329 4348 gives 6.85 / 165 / 167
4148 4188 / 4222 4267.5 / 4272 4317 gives -1.59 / 174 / 142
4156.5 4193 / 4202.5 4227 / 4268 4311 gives -1.00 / 174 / 141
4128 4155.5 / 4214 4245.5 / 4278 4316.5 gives -1.40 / 171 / 140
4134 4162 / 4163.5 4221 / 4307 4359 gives -0.95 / 172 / 164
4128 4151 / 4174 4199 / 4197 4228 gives -0.25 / 172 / 167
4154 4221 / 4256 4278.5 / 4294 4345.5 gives 0.60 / 173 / 152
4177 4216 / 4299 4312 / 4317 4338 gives 4.42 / 172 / 176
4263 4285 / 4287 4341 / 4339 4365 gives 4.07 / 156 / 171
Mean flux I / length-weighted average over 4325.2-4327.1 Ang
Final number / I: 155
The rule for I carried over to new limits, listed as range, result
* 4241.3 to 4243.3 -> 163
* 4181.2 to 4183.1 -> 175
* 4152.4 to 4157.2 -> 166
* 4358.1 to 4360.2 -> 180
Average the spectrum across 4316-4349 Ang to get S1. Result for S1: 171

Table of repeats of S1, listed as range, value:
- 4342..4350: 170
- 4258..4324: 150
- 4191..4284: 162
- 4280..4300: 150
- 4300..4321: 141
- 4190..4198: 170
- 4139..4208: 172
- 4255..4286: 158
